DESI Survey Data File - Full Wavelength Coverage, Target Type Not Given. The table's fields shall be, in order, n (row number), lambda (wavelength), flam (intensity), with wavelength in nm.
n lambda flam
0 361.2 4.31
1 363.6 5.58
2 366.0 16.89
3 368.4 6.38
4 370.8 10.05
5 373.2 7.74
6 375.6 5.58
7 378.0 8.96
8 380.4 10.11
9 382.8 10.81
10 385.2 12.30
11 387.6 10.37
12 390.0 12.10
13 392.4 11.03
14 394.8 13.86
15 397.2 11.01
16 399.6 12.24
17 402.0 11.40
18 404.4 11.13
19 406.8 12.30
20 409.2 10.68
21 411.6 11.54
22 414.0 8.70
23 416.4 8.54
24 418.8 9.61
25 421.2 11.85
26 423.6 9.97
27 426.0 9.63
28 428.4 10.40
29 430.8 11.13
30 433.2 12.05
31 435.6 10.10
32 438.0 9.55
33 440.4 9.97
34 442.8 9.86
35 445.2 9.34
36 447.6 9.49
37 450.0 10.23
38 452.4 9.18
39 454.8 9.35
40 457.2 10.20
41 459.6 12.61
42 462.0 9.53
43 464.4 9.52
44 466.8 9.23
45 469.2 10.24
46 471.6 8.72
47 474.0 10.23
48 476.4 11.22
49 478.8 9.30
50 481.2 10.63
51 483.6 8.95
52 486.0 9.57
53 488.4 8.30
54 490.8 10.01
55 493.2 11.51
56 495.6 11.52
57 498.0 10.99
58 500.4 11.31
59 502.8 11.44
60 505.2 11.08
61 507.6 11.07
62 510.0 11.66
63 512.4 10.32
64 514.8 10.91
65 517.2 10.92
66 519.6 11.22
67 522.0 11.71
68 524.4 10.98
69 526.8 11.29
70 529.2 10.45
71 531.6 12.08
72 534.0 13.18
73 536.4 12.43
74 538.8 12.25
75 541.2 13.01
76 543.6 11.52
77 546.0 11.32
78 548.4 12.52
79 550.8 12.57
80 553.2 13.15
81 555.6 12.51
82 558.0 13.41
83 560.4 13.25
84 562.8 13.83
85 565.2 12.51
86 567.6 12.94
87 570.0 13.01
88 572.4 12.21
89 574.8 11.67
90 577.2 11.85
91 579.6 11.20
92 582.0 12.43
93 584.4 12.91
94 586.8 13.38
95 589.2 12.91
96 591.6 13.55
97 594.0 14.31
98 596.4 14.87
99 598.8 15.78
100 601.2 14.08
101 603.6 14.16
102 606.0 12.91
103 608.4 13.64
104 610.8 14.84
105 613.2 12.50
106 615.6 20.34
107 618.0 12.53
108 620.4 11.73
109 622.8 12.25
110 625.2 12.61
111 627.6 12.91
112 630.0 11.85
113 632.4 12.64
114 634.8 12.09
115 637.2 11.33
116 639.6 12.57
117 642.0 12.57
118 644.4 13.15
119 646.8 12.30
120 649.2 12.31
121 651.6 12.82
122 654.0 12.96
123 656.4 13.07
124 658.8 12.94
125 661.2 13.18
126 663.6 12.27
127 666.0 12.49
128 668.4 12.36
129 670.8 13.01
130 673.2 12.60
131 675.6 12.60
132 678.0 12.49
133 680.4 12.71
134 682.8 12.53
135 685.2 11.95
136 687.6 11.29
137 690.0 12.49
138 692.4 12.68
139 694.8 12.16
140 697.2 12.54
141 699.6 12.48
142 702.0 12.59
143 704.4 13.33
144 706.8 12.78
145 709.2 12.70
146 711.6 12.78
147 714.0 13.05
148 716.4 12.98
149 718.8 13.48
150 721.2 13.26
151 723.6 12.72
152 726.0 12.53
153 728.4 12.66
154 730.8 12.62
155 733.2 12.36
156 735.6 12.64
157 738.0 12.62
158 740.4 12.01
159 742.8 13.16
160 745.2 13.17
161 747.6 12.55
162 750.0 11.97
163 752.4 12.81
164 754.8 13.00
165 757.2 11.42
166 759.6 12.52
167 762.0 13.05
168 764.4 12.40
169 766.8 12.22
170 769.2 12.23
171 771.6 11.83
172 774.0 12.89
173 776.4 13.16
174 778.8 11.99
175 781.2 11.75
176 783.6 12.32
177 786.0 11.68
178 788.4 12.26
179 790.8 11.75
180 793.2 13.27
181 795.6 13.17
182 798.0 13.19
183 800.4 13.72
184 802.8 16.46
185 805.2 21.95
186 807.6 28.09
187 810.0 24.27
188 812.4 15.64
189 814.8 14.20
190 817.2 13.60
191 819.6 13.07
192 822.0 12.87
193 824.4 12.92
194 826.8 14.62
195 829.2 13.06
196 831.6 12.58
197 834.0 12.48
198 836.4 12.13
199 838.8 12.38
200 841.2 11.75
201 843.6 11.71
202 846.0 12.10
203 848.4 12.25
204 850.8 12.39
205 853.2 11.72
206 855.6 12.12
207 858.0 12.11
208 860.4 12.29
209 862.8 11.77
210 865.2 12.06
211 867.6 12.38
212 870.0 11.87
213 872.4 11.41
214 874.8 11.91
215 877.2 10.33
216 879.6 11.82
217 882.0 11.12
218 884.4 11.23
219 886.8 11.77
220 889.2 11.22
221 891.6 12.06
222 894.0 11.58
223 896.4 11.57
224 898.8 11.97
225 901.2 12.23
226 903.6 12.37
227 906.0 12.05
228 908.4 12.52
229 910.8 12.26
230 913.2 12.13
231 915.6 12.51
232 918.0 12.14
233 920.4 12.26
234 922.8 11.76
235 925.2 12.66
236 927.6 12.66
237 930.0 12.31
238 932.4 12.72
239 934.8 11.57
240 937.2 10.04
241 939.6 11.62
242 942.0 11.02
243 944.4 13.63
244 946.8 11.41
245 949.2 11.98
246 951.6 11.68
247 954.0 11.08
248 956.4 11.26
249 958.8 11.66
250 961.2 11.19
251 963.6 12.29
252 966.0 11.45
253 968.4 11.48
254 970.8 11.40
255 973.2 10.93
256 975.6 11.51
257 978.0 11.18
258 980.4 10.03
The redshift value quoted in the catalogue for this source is 0.23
